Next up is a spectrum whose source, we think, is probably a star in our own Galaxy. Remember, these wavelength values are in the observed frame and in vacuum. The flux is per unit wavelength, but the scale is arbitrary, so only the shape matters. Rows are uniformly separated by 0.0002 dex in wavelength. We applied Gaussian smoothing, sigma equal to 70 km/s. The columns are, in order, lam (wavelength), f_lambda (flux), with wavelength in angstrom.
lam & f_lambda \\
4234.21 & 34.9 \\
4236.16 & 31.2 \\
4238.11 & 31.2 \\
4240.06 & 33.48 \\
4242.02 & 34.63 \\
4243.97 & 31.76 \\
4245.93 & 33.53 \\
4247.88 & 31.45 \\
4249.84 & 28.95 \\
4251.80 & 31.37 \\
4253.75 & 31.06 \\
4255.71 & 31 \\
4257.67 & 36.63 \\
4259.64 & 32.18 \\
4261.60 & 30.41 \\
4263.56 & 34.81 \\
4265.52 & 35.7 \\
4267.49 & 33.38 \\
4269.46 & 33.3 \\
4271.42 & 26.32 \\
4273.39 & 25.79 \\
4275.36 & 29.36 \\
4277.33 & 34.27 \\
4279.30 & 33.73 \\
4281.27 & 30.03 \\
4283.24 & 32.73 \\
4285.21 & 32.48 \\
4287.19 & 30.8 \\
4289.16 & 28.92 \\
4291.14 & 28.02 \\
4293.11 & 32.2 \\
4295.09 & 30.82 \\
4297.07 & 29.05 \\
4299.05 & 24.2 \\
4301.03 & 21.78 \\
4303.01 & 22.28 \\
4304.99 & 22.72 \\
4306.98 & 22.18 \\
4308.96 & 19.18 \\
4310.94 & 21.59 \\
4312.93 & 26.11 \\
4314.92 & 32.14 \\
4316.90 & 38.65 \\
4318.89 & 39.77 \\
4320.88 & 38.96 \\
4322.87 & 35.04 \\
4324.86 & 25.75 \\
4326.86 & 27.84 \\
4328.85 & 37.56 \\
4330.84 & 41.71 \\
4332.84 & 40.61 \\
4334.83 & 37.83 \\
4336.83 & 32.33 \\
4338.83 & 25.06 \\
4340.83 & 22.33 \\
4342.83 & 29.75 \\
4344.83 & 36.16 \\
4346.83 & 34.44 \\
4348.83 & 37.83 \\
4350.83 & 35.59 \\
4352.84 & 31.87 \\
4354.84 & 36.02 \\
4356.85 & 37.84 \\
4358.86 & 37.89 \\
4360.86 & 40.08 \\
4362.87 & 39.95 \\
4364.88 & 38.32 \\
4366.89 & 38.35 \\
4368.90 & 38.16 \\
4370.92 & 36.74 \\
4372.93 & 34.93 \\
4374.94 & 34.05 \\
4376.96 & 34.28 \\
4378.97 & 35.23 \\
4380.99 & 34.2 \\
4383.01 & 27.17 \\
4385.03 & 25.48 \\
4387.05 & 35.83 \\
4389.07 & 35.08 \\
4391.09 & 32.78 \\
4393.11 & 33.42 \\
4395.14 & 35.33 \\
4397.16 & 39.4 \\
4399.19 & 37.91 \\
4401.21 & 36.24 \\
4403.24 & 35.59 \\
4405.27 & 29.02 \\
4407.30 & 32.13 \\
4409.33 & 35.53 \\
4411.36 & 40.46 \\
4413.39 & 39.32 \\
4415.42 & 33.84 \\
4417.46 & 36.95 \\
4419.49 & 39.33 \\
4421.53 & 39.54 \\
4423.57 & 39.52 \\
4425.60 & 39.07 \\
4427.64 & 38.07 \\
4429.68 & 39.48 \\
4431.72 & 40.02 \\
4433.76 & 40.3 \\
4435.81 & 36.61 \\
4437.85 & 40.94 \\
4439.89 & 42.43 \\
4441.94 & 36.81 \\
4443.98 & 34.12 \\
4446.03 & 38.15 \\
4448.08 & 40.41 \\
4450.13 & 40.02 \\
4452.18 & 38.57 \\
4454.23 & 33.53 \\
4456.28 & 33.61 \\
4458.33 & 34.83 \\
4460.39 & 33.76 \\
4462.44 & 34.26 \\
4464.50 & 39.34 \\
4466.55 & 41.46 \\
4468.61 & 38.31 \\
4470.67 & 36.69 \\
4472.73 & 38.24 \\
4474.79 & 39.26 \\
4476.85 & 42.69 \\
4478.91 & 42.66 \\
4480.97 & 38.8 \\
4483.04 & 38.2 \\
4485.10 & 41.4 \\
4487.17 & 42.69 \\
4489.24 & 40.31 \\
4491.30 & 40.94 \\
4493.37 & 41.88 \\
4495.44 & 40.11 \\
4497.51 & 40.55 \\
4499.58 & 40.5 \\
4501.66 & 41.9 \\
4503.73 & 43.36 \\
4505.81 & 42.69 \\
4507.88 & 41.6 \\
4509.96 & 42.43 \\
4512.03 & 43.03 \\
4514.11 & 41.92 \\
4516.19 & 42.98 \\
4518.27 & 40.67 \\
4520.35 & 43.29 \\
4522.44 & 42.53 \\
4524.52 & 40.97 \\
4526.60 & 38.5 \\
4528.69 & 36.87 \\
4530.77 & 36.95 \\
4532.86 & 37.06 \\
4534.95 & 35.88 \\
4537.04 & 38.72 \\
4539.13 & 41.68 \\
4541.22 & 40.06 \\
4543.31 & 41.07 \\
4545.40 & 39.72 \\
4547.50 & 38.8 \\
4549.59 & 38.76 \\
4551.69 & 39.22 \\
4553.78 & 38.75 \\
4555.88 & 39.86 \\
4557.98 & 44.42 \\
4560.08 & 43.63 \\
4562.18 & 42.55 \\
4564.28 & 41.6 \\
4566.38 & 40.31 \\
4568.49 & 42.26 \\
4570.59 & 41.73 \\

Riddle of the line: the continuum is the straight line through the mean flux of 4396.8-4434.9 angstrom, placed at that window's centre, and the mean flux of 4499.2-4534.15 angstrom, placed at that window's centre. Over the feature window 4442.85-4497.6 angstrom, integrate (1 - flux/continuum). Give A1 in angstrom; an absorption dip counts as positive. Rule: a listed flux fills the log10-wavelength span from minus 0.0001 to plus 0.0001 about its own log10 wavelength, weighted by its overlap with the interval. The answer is 1.0 angstrom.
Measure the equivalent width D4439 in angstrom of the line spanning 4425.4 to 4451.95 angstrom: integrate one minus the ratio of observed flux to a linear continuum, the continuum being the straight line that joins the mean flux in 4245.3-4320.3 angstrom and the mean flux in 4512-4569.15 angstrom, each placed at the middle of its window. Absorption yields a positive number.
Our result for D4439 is -1.96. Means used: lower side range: 30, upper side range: 40.4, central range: 38.9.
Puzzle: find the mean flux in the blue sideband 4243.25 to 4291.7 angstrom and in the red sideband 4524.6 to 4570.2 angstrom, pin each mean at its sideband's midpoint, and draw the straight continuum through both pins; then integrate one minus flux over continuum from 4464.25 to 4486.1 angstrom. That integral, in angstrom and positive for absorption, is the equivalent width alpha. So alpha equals -1.2 angstrom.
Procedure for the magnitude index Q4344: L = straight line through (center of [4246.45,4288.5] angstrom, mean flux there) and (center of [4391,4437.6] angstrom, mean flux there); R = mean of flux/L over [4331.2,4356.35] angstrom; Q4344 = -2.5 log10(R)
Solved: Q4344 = 0.03 mag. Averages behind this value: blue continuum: 31.7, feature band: 33.6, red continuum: 37.1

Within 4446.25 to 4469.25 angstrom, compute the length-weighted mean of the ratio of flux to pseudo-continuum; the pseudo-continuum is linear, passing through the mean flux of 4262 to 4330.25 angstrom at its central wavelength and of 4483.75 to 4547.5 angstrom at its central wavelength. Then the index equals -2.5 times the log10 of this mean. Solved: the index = 0.02 mag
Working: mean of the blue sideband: 30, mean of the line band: 37.1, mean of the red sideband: 40.7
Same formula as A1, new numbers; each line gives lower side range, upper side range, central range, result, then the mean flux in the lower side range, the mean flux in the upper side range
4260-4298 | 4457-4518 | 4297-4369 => 2.75 angstrom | 31.2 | 40.2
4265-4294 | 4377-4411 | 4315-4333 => -2.03 angstrom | 31.1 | 33.9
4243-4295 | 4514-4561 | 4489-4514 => -1.77 angstrom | 31.5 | 40.1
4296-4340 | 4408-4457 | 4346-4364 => -2.29 angstrom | 30.1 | 38.2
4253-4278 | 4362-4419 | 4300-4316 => 4.56 angstrom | 31.8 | 35.2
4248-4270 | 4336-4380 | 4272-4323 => 6.46 angstrom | 32.5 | 34.9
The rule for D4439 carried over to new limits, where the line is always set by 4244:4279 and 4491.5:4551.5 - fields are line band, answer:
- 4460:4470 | 0.3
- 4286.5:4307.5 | 4.0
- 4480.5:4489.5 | -0.3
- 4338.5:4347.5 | 1.3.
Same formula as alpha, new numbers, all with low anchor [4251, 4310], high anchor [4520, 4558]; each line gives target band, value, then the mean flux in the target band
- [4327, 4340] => -1.48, 35.1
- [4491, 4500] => -0.72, 40.8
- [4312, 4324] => -1.58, 35.1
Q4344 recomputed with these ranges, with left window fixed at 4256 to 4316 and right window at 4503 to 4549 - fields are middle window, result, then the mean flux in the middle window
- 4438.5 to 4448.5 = -0.05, 38.4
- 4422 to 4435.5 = -0.10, 39.3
